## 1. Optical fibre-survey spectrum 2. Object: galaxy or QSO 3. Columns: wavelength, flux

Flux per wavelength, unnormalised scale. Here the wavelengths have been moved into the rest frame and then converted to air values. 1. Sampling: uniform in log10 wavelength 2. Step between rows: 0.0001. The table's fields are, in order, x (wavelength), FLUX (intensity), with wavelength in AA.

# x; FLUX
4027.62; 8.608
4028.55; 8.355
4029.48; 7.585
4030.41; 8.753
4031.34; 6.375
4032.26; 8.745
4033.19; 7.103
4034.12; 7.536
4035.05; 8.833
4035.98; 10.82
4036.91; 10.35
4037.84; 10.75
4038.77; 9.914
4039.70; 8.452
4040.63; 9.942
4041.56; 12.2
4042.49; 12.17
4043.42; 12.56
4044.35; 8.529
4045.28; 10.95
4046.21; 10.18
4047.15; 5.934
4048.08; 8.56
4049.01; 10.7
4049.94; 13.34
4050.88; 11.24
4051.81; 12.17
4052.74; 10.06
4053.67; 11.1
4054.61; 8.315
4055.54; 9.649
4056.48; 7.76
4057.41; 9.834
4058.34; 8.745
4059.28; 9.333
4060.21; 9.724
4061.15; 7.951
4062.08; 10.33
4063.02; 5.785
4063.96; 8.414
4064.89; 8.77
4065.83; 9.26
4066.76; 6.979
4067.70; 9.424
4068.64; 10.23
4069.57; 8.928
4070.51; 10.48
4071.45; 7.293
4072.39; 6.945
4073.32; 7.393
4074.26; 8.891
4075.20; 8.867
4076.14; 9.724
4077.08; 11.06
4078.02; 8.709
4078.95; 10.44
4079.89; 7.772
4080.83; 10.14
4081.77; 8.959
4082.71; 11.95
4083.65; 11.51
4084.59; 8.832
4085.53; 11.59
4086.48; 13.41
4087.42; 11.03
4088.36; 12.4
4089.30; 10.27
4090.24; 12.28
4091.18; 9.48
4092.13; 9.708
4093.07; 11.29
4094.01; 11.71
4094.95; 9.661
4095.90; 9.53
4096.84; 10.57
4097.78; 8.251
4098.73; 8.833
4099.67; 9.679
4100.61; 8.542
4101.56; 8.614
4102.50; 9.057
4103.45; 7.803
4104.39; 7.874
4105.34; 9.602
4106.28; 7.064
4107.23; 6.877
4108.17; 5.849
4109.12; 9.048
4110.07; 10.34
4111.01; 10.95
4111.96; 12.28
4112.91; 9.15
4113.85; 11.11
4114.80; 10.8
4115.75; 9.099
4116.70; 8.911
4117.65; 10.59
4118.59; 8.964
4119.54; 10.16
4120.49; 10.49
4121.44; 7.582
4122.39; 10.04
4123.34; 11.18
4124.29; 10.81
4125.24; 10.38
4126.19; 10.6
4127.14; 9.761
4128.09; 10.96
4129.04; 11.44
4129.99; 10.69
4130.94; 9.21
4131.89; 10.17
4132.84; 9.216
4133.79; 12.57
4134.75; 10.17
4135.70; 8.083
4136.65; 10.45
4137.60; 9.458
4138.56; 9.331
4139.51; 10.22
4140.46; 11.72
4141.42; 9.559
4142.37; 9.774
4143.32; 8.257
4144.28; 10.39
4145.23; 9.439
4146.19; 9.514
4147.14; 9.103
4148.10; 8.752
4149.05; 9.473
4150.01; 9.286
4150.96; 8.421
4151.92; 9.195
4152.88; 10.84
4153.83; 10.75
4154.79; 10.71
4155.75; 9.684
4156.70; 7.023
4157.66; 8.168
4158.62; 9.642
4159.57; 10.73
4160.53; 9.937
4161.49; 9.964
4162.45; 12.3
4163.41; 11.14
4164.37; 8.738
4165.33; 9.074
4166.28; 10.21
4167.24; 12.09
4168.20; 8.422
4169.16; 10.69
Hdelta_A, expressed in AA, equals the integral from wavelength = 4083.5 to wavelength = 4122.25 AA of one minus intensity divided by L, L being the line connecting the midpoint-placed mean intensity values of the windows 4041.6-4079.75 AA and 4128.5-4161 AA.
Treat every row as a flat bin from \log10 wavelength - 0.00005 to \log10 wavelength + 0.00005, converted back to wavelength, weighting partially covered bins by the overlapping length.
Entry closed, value -0.7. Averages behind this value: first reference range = 9.43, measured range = 9.76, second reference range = 9.75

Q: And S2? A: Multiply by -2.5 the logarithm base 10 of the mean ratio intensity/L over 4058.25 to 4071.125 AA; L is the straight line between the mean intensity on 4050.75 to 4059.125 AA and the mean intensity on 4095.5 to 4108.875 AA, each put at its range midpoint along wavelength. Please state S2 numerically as 0.08 mag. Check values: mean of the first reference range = 9.8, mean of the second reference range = 8.45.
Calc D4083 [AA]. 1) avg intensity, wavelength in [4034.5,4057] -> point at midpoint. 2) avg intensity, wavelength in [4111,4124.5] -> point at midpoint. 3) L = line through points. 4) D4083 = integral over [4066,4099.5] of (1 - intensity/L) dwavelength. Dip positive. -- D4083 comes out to 1.0 AA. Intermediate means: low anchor 10.2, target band 9.84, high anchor 10.1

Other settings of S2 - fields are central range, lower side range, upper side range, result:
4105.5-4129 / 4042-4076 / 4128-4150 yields 0.000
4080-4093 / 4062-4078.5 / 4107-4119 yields -0.193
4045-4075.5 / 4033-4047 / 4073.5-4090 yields 0.106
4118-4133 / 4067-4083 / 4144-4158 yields -0.091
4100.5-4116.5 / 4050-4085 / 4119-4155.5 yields 0.072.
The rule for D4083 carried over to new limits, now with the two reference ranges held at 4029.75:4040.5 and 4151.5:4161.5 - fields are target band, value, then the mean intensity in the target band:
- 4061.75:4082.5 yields 0.56 AA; 8.88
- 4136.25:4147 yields -0.24 AA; 9.8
